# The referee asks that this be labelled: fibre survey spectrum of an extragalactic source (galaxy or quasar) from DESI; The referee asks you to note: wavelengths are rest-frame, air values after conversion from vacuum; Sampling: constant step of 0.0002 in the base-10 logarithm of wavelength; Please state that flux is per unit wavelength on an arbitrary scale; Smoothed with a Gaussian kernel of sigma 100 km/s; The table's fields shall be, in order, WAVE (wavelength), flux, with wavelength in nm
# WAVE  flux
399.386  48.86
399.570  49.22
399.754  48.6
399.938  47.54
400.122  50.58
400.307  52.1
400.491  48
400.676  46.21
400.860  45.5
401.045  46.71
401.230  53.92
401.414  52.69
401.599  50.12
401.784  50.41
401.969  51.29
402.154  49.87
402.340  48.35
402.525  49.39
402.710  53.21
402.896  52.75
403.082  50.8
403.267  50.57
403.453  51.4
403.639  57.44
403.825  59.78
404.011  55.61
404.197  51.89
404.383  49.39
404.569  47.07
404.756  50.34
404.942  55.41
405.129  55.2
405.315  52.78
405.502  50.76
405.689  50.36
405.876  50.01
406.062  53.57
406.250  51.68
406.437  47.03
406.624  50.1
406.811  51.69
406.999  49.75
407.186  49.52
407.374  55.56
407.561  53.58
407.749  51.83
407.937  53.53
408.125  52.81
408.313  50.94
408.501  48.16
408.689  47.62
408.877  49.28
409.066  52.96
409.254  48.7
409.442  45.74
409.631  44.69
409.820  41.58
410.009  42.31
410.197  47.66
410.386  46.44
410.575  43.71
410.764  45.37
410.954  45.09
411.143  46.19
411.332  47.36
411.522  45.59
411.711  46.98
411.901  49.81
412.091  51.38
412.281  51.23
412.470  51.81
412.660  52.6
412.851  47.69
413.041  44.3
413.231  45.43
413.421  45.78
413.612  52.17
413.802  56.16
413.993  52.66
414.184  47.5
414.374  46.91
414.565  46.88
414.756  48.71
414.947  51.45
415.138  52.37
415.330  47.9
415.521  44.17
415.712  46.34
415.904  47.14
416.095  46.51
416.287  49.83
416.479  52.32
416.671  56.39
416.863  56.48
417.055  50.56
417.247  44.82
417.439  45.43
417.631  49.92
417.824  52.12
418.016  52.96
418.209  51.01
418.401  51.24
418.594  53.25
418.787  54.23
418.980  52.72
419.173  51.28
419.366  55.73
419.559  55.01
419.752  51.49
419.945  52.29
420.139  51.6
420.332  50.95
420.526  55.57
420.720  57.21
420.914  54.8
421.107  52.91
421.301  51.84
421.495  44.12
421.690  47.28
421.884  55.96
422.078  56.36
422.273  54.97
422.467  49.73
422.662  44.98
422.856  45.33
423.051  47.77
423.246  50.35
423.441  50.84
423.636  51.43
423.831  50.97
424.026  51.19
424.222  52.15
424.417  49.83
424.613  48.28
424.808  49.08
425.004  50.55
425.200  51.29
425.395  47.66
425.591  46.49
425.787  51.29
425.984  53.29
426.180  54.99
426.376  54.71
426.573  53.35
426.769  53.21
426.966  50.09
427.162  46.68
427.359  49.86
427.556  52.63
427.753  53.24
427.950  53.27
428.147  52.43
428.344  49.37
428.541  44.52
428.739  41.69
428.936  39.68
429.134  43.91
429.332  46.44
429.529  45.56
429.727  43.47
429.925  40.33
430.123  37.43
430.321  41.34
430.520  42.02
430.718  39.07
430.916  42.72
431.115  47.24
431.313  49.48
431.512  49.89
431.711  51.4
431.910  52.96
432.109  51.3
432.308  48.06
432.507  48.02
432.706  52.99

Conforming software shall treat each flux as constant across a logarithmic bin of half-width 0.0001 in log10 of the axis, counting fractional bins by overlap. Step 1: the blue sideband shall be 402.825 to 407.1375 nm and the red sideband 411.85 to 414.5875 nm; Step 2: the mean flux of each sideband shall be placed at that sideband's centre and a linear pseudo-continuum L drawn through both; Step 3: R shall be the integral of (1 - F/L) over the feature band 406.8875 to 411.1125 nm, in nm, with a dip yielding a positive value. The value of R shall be 0.19 nm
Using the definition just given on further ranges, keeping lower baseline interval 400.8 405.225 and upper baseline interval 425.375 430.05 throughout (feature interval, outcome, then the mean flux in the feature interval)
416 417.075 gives -0.05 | 52.1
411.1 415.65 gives 0.14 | 48.9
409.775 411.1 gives 0.16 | 44.8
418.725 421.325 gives -0.20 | 53.4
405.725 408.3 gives -0.02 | 51.5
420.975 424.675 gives -0.09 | 50.4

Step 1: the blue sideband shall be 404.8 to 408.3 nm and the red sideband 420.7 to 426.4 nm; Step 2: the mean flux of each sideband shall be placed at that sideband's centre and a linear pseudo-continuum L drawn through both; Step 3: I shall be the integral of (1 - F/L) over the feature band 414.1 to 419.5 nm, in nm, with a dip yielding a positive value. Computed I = 0.10 nm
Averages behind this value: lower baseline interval 51.9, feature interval 50.3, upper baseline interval 50.8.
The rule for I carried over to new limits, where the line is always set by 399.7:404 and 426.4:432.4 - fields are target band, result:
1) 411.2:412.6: 0.01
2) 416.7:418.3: -0.06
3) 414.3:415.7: 0.02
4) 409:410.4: 0.10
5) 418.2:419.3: -0.09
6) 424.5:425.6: -0.03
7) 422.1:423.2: -0.03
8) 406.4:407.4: -0.01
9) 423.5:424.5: -0.07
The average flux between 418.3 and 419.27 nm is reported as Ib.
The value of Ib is 52.5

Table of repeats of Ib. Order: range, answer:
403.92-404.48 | 52.3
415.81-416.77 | 50.5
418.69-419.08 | 53.4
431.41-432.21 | 51.3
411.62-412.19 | 49.3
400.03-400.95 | 48.5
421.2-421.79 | 47.8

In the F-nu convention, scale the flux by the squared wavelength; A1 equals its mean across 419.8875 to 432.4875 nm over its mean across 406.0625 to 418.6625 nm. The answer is 1.07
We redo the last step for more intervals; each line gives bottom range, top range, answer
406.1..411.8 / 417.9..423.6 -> 1.13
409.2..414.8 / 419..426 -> 1.13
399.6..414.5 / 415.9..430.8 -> 1.08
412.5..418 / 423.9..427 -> 1.09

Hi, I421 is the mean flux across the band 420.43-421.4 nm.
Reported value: 54.5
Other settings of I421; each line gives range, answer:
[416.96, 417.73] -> 47.7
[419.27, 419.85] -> 54.1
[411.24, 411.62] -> 46.5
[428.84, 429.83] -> 43.8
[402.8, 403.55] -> 51.4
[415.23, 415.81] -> 46.1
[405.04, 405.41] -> 54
